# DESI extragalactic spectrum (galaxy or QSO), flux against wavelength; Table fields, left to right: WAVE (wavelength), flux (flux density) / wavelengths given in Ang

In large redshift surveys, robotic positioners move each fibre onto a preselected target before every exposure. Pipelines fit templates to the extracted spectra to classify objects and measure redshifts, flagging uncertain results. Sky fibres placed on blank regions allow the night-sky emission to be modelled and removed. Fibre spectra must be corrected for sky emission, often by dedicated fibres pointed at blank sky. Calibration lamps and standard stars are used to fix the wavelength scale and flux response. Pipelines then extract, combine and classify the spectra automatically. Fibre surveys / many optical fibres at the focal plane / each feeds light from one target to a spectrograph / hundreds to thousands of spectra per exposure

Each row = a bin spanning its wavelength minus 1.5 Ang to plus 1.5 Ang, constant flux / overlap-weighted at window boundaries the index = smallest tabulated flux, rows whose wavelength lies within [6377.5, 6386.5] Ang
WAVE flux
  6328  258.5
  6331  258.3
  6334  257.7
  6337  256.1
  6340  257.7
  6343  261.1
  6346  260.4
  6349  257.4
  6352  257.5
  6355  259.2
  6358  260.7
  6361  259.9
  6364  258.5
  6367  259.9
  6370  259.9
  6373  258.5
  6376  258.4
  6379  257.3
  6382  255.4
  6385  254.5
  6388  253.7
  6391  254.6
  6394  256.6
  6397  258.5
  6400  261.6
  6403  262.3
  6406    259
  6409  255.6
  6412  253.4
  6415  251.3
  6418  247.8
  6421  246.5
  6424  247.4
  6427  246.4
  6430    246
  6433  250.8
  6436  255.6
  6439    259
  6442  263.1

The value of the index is 254.5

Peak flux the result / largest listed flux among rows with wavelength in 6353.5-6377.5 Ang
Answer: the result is 260.7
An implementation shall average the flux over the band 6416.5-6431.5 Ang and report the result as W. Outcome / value 247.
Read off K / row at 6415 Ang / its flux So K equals 251.3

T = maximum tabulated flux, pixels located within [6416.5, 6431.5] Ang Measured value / 247.8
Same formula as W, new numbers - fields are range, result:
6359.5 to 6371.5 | 260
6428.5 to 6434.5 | 248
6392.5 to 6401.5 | 259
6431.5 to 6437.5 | 253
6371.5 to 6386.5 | 257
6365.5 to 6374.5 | 259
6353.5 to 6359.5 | 260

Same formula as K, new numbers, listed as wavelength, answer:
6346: 260.4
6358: 260.7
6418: 247.8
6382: 255.4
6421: 246.5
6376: 258.4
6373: 258.5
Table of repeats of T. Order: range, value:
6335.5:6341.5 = 257.7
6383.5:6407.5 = 262.3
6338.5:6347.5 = 261.1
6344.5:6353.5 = 260.4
